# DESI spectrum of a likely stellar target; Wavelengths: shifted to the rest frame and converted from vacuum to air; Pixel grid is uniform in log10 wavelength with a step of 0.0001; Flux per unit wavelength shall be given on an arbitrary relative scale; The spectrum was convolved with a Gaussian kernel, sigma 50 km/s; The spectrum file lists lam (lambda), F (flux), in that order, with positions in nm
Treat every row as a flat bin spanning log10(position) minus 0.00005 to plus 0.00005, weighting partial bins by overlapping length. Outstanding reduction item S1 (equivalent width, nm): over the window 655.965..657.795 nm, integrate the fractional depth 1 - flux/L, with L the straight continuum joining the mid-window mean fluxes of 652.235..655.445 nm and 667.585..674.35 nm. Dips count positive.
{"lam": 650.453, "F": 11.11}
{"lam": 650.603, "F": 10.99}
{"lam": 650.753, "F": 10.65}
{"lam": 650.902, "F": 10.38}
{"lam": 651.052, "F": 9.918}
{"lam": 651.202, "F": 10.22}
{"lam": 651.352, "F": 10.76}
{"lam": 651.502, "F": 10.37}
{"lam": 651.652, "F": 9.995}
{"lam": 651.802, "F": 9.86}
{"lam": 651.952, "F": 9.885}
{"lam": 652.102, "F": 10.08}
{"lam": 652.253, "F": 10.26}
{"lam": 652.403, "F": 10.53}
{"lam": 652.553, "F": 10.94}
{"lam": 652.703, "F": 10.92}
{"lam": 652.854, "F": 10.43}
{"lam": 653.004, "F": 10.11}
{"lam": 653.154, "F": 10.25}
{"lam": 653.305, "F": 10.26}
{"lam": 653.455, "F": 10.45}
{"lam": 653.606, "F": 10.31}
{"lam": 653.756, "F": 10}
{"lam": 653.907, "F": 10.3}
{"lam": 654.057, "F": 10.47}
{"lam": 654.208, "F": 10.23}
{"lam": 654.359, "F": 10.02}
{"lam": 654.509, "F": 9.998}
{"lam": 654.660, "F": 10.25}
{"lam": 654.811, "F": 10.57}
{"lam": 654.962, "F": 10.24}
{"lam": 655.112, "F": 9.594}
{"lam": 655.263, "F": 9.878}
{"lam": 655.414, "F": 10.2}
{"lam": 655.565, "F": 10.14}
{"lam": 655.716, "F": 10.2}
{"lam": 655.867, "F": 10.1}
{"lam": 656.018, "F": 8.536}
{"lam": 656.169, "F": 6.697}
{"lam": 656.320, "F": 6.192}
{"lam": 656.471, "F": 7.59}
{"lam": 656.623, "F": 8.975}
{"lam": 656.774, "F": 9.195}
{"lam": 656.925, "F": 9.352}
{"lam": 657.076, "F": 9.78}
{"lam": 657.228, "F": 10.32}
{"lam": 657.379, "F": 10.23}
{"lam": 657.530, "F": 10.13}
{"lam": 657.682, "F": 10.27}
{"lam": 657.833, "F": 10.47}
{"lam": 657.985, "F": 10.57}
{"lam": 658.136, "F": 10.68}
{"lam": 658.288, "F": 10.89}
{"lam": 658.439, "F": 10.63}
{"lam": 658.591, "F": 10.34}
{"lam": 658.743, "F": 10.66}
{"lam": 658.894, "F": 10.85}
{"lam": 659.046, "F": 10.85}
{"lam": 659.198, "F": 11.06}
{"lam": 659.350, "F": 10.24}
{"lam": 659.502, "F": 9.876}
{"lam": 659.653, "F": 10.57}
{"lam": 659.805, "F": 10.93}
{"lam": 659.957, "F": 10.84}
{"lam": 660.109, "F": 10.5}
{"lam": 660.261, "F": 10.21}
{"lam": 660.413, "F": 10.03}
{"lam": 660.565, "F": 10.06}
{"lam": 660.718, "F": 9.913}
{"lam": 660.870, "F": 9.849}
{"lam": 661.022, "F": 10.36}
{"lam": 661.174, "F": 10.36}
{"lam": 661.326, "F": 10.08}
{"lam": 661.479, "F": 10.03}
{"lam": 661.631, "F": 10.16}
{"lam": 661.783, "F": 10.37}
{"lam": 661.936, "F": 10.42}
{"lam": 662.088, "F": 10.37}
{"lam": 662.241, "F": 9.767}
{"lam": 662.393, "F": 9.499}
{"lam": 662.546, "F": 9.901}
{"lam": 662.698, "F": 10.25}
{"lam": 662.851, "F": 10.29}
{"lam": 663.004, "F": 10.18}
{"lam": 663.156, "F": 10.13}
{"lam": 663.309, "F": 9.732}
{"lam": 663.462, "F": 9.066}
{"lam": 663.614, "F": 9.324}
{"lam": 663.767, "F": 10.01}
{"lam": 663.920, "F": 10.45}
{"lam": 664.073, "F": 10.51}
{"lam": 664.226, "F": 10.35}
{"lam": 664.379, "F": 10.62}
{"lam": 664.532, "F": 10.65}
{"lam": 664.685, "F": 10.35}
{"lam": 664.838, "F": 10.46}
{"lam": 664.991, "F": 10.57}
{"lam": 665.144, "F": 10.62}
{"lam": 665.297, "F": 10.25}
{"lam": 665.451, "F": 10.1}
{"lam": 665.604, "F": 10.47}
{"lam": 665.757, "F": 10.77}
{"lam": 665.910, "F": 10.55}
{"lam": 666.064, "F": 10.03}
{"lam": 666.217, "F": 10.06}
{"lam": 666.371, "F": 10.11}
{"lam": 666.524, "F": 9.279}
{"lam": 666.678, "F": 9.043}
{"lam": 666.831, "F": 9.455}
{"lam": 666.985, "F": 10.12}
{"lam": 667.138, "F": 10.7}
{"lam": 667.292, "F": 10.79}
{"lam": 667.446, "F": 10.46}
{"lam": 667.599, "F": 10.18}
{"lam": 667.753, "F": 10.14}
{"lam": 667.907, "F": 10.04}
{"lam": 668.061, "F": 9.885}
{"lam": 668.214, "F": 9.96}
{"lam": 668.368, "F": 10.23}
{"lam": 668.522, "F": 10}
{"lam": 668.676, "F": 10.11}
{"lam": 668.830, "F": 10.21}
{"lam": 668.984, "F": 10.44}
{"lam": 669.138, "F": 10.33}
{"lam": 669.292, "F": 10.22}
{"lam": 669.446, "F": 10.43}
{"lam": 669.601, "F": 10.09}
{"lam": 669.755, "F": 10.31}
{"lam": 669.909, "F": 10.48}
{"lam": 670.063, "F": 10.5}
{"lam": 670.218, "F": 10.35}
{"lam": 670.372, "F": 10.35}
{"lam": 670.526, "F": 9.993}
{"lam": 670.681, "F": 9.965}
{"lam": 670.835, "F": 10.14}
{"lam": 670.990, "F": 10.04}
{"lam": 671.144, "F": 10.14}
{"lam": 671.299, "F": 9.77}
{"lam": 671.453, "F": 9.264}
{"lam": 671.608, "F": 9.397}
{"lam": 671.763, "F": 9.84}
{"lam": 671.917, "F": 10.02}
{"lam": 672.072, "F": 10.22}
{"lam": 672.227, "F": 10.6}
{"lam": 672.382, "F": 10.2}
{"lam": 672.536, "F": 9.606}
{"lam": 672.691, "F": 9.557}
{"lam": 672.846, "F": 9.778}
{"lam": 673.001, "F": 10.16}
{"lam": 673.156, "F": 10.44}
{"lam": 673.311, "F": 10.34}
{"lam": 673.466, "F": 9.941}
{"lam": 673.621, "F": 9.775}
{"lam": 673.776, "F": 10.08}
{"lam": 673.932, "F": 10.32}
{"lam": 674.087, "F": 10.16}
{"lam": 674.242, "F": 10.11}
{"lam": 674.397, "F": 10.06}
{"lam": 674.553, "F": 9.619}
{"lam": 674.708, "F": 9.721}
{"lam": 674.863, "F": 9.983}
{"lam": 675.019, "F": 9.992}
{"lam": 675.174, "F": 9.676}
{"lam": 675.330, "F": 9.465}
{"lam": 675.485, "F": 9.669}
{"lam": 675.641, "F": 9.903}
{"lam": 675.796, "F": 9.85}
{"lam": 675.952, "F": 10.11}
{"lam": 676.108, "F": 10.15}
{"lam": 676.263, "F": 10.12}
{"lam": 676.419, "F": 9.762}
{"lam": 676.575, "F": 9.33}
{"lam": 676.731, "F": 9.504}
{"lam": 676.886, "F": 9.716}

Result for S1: 0.23 nm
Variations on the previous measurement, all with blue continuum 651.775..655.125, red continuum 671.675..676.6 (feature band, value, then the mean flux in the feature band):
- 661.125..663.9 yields 0.04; 10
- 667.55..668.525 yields 0.00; 10.1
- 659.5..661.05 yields -0.02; 10.3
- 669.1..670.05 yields -0.03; 10.3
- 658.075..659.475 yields -0.06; 10.7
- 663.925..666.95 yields -0.04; 10.2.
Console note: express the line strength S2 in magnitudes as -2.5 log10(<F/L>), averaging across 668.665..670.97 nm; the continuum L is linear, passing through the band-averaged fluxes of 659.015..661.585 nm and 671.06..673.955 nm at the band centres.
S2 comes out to -0.02 mag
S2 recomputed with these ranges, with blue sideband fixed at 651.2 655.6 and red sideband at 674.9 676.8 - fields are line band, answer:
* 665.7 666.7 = 0.00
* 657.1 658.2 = -0.02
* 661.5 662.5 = 0.00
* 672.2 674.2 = -0.02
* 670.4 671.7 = 0.00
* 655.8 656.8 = 0.25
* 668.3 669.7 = -0.03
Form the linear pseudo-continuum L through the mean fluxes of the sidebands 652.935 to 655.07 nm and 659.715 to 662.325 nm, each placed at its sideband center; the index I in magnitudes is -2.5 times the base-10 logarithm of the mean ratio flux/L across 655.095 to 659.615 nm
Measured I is 0.05 mag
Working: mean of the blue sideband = 10.2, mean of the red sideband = 10.2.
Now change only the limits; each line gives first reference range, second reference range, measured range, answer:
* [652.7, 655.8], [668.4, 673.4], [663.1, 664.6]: 0.01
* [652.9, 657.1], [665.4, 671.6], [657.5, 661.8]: -0.06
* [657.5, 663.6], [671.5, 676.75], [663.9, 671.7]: -0.01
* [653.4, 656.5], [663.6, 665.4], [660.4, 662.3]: 0.00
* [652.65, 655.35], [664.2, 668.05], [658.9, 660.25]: -0.04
